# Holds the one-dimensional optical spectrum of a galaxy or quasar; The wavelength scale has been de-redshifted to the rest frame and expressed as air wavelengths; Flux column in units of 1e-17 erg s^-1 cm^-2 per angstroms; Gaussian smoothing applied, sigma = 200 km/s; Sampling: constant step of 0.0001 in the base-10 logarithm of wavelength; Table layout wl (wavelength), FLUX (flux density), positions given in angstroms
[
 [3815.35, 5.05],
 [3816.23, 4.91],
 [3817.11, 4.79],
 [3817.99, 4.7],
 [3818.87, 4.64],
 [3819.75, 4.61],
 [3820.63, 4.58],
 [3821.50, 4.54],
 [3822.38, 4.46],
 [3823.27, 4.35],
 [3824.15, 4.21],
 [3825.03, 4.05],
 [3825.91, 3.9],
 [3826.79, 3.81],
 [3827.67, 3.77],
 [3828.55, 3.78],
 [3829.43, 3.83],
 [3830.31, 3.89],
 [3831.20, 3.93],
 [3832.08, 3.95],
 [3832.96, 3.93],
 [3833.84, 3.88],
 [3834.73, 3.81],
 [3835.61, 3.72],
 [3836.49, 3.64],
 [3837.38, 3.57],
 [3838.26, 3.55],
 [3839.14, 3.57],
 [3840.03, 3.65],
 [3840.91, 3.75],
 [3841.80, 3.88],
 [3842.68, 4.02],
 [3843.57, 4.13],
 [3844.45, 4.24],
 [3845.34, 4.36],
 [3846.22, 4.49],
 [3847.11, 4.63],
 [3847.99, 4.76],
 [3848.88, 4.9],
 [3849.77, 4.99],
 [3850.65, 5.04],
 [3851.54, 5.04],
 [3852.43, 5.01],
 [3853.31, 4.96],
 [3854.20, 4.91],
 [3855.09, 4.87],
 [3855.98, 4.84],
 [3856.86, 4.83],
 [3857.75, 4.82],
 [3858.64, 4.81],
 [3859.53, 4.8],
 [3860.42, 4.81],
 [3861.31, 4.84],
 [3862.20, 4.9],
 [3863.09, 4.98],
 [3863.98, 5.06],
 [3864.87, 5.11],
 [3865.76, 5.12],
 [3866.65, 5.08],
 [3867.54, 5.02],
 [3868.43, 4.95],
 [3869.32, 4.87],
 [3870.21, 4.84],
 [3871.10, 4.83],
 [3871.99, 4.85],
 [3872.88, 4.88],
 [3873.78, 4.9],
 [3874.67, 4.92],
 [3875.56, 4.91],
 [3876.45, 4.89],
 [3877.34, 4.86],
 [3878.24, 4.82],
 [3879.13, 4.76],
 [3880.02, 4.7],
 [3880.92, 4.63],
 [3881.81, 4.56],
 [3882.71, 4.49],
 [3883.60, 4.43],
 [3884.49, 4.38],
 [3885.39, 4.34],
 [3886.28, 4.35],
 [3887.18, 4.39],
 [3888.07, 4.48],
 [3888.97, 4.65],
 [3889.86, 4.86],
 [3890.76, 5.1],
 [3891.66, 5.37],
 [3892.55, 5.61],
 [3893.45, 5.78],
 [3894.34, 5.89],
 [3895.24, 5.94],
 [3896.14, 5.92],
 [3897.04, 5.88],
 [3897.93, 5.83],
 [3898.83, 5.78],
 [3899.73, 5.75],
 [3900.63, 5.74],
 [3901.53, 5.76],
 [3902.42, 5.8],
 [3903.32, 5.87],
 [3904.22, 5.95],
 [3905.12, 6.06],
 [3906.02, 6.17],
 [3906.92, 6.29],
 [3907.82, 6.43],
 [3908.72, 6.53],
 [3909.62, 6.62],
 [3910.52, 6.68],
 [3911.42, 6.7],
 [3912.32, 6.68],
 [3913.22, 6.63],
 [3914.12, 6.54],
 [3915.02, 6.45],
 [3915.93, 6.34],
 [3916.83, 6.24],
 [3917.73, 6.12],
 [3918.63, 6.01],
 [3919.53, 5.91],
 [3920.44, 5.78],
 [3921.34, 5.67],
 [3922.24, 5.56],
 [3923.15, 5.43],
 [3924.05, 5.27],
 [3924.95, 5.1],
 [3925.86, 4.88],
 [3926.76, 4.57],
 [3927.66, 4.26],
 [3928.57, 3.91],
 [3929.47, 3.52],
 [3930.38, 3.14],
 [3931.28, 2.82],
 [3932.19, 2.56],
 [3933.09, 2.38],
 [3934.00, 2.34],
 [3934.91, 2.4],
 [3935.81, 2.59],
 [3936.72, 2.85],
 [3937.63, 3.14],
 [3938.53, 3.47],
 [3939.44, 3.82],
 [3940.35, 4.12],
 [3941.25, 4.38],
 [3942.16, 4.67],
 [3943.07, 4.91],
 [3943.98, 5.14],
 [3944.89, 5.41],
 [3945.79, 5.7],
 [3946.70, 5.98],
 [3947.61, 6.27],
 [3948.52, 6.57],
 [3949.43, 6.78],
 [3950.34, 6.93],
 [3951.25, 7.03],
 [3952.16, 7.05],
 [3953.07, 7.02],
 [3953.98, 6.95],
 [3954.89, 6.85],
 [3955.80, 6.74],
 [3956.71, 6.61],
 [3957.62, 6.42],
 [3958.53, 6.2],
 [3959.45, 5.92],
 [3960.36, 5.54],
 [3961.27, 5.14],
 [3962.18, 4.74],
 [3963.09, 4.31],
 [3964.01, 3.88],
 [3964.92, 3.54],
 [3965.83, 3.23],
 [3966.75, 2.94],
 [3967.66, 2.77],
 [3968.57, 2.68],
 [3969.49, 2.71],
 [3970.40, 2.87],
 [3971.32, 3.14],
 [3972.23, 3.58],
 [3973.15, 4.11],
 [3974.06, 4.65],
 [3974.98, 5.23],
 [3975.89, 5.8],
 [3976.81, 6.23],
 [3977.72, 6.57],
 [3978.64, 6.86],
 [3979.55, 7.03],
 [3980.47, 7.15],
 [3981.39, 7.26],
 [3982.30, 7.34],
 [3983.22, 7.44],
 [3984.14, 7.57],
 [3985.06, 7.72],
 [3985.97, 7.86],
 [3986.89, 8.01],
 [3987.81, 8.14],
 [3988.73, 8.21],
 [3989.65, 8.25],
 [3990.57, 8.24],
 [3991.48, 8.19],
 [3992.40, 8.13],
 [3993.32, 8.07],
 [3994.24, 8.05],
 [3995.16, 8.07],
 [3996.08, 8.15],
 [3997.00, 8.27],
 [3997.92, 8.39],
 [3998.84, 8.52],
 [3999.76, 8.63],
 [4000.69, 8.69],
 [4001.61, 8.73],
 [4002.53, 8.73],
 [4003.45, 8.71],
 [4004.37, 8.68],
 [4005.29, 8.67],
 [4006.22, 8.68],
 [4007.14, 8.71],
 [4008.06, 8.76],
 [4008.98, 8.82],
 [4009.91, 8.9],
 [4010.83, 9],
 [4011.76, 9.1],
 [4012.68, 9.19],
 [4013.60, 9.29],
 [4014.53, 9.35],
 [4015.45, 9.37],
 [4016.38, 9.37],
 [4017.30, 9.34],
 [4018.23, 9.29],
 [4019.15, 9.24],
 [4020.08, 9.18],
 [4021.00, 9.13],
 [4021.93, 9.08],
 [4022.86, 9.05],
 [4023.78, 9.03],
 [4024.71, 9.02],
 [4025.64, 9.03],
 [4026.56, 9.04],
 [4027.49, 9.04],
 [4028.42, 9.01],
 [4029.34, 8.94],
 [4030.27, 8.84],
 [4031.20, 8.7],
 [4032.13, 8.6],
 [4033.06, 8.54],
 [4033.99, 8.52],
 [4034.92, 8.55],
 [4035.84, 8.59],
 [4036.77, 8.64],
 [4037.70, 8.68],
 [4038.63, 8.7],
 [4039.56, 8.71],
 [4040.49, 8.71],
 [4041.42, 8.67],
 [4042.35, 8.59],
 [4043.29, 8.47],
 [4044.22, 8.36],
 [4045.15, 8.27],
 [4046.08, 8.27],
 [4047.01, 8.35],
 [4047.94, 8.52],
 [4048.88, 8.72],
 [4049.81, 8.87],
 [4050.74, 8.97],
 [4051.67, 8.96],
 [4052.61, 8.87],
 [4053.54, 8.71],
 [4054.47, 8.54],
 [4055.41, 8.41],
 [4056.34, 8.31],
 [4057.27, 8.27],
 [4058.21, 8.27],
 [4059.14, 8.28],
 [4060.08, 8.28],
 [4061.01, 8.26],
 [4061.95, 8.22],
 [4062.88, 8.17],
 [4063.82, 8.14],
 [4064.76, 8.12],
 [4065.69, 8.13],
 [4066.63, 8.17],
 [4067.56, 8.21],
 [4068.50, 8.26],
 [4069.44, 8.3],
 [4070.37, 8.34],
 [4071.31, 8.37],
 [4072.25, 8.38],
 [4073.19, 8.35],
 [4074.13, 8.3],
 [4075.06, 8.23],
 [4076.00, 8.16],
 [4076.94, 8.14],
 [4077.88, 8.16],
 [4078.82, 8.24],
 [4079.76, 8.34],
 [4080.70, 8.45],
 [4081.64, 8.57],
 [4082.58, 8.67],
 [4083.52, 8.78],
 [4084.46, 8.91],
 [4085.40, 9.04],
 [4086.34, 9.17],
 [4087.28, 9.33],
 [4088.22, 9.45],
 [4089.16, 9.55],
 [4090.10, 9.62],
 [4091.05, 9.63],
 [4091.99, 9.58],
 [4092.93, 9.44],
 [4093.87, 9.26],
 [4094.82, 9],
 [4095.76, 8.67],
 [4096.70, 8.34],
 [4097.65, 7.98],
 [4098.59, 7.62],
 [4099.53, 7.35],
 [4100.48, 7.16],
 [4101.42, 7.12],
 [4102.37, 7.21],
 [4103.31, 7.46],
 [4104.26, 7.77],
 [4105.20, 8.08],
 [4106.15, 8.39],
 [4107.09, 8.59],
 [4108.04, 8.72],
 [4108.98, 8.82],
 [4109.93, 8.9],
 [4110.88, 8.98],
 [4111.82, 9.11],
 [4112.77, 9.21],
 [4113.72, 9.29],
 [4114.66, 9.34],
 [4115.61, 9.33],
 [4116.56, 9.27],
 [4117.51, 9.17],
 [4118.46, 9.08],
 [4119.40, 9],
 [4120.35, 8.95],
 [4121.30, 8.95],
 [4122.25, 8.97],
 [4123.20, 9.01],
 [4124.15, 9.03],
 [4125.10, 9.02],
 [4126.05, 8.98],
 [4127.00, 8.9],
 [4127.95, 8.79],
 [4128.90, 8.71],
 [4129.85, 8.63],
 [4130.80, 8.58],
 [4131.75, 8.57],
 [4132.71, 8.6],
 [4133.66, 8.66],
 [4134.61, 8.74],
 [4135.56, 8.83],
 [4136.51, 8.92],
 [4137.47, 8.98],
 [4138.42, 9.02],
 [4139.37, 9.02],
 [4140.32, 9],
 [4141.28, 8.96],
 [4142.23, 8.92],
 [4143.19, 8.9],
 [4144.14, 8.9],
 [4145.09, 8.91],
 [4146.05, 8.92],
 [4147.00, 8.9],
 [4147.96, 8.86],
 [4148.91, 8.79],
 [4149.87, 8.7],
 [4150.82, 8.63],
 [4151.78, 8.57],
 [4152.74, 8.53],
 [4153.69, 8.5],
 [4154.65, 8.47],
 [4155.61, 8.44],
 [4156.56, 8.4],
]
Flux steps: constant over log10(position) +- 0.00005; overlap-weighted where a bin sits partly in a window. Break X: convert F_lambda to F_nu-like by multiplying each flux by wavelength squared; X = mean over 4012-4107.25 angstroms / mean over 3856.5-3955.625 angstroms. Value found 1.8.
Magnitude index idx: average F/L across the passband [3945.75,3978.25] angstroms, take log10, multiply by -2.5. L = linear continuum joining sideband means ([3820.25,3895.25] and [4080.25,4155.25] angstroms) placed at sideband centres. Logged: 0.19 mag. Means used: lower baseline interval 4.57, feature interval 5.24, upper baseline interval 8.77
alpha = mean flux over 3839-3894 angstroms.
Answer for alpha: 4.75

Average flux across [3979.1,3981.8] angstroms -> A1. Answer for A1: 7.13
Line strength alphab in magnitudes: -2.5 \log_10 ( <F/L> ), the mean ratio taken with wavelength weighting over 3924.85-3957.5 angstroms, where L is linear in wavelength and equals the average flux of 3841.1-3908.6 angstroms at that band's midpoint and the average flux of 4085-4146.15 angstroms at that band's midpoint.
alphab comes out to 0.26 mag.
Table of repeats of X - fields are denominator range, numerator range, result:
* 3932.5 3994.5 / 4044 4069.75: 1.58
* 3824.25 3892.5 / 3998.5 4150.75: 2.15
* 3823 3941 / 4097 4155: 2.05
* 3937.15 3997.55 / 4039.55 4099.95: 1.51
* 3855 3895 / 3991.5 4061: 1.93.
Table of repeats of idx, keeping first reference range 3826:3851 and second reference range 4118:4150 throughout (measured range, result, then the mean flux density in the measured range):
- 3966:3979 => 0.419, 4.25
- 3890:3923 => -0.168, 6.02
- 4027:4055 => -0.178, 8.66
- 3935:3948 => 0.291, 4.4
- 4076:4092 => -0.104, 8.88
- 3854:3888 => -0.052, 4.79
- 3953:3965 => 0.051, 5.73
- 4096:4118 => 0.005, 8.4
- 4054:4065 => -0.084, 8.27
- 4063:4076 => -0.057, 8.25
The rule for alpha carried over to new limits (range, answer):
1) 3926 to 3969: 4.69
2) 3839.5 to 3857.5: 4.56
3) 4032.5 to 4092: 8.56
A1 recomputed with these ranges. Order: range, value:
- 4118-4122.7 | 9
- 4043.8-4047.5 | 8.33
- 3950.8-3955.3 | 6.98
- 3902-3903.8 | 5.83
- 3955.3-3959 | 6.49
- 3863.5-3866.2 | 5.09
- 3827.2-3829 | 3.79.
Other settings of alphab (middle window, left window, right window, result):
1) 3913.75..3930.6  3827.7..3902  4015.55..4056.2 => 0.141 mag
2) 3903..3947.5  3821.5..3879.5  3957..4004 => 0.109 mag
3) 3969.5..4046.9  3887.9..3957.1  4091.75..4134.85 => -0.177 mag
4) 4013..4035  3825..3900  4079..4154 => -0.236 mag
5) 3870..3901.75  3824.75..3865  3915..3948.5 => -0.138 mag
